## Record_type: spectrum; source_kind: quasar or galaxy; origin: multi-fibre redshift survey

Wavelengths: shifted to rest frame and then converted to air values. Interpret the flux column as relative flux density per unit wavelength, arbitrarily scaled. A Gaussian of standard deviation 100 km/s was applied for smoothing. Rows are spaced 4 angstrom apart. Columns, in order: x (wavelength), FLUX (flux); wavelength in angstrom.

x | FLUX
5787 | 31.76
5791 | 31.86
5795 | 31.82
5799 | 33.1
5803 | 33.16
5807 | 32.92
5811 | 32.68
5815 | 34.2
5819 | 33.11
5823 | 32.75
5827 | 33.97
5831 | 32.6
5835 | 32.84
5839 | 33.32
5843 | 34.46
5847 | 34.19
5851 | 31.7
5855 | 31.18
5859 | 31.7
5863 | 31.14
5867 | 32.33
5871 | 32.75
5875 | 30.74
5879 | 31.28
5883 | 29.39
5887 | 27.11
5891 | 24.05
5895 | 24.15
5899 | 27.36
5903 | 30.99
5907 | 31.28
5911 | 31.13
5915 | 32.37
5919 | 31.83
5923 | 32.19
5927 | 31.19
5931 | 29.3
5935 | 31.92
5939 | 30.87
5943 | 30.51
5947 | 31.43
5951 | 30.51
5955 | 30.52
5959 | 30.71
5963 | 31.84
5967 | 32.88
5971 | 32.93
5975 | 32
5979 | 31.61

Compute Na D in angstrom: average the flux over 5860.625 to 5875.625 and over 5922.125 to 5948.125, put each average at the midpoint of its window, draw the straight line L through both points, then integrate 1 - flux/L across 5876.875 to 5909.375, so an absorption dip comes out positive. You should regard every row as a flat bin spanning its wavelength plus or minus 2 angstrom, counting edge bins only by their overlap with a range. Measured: 3.4 angstrom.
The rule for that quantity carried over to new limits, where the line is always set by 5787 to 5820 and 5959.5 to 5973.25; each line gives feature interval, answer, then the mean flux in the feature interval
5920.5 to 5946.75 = 1.12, 31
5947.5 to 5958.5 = 0.58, 30.7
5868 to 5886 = 0.93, 30.9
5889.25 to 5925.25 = 3.28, 29.5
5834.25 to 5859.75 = -0.12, 32.8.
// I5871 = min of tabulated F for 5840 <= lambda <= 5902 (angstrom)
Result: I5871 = 24.05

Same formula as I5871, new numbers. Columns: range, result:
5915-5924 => 31.83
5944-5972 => 30.51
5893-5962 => 24.15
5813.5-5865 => 31.14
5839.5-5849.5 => 34.19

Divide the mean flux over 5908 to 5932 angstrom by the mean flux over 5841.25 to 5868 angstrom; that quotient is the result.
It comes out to 0.97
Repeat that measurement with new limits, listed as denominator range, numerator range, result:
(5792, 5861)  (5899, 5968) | 0.95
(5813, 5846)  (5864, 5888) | 0.92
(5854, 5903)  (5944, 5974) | 1.07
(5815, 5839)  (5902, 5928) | 0.95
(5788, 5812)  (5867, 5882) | 0.97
